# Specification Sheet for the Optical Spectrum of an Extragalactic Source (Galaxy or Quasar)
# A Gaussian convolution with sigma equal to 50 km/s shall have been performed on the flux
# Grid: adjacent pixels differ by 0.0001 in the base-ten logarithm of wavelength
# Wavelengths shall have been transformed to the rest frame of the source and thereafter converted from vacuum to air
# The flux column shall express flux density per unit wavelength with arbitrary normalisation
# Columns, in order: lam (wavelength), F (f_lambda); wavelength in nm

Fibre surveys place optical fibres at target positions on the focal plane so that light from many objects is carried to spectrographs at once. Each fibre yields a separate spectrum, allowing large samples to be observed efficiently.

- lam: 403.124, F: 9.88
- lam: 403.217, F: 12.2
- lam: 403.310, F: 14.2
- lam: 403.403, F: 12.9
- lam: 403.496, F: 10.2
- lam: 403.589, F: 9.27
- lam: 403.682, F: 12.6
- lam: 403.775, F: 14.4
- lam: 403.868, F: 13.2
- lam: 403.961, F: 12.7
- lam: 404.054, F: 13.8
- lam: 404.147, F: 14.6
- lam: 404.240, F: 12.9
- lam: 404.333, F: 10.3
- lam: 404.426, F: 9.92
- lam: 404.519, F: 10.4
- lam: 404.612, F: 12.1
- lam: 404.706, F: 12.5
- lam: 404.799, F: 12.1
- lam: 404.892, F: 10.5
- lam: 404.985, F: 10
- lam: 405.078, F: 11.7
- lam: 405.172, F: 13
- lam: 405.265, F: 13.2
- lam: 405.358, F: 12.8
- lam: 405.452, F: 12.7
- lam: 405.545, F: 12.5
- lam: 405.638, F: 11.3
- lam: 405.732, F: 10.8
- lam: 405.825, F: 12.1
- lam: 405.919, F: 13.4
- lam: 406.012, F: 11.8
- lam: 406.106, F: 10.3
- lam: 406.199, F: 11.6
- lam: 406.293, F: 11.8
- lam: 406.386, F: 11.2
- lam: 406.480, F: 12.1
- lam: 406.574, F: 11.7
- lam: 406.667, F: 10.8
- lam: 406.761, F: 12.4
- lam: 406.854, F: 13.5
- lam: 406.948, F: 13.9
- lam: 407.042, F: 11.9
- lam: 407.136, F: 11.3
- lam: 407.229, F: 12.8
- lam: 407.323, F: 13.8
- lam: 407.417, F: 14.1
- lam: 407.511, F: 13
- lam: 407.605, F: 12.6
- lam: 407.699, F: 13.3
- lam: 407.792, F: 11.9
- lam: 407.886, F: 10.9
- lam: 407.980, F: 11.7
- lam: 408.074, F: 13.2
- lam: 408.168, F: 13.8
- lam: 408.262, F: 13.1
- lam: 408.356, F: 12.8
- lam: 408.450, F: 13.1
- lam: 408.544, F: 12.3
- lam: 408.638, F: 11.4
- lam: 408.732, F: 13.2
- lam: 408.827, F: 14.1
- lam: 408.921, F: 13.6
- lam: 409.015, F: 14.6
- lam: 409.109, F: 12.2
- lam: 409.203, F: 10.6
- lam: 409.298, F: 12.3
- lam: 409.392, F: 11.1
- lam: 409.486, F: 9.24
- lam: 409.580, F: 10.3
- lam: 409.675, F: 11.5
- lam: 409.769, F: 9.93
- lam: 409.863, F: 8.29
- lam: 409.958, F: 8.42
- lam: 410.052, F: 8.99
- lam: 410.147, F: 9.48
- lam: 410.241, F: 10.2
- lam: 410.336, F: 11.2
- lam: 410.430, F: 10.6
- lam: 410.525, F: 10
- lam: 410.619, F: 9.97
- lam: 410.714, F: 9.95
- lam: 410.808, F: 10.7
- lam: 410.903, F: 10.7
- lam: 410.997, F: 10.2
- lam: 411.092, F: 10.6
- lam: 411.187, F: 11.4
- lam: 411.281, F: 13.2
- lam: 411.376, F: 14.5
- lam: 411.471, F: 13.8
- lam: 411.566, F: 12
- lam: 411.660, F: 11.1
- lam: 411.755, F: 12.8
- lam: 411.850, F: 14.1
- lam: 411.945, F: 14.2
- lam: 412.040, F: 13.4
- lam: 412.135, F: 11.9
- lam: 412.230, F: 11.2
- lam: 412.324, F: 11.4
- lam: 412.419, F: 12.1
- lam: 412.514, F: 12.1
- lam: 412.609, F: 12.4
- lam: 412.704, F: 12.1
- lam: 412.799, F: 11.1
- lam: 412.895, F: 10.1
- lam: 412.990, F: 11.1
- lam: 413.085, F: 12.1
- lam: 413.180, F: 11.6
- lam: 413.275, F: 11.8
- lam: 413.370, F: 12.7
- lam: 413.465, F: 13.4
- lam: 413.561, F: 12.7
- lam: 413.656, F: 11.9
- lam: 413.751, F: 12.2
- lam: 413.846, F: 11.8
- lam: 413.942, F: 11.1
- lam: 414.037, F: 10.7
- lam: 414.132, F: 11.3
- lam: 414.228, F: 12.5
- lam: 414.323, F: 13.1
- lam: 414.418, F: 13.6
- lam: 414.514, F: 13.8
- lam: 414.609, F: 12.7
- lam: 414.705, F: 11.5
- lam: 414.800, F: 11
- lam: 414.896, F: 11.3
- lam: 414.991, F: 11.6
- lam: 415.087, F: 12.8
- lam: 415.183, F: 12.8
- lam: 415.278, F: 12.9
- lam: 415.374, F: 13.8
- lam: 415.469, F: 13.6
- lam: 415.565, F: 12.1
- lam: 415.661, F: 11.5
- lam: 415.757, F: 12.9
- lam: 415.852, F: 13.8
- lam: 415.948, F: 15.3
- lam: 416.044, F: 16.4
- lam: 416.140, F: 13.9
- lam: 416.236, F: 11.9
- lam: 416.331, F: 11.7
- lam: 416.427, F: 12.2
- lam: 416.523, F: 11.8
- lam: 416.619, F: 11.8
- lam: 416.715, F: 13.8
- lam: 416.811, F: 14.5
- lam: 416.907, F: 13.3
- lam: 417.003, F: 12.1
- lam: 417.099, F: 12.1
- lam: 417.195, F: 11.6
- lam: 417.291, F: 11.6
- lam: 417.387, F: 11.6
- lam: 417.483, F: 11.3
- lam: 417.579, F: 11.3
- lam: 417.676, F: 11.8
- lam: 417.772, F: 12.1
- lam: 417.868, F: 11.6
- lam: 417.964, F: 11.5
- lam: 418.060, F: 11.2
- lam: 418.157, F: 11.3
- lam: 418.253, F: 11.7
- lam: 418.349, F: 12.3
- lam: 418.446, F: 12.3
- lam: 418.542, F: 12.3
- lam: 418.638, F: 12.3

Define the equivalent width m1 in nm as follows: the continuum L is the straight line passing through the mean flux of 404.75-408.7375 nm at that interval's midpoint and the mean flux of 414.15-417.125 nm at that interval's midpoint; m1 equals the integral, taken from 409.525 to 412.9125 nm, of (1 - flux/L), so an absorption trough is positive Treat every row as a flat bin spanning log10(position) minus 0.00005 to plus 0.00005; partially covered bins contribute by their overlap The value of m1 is 0.34 nm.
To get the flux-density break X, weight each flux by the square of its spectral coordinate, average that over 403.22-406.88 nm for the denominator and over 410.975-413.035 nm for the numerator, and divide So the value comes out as 1.04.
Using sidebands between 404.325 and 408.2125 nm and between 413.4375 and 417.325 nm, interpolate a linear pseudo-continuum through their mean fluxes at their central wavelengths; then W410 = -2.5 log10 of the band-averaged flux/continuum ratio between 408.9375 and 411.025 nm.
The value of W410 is 0.17 mag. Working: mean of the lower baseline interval 12.1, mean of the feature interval 10.5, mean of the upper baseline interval 12.6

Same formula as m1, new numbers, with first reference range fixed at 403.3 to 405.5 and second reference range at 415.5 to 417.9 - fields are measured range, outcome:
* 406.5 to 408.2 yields -0.05 nm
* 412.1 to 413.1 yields 0.07 nm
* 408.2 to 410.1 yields 0.11 nm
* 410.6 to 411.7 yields 0.07 nm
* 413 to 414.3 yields 0.05 nm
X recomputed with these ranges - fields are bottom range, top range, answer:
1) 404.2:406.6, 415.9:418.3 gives 1.12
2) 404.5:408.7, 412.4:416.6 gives 1.05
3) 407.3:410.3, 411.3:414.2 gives 1.05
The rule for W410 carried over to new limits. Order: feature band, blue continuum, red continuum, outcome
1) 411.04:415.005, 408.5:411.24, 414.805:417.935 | -0.04 mag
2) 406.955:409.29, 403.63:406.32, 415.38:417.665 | -0.04 mag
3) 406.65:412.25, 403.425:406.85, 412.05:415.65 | 0.01 mag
